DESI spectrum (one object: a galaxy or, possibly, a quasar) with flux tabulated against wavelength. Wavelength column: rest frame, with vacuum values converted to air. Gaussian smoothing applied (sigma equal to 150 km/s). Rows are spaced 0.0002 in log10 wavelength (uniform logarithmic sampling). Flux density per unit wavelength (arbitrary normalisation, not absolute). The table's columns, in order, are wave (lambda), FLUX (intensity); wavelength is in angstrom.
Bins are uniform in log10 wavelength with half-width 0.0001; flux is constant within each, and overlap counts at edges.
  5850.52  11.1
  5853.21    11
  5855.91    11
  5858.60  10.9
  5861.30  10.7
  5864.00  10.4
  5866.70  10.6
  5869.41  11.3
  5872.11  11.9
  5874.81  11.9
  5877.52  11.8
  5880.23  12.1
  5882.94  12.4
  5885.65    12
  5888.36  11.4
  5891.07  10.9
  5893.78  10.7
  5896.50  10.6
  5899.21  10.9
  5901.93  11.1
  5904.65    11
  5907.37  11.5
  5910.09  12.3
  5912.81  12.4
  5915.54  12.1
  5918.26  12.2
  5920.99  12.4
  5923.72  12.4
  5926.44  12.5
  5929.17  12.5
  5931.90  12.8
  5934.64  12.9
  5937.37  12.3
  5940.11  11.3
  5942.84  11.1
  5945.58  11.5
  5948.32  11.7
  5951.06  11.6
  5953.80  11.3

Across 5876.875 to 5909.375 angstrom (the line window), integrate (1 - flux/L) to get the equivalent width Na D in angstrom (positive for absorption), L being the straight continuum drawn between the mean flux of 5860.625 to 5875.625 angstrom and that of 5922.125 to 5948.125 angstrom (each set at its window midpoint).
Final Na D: 0.34 angstrom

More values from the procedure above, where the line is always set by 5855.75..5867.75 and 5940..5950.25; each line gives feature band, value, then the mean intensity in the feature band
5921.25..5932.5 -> -1.25 angstrom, 12.5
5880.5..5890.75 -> -0.88 angstrom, 11.8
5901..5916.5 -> -0.88 angstrom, 11.7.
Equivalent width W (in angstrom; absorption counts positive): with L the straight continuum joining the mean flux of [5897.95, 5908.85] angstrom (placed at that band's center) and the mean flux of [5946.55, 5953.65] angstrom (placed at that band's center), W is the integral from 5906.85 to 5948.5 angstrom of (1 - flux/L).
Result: -2.9 angstrom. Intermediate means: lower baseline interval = 11.1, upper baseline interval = 11.6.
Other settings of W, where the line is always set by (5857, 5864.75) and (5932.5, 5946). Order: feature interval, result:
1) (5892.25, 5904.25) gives 0.5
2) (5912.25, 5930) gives -1.1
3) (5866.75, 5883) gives -1.2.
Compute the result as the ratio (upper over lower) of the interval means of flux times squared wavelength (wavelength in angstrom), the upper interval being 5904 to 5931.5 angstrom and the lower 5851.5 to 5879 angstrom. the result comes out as 1.11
